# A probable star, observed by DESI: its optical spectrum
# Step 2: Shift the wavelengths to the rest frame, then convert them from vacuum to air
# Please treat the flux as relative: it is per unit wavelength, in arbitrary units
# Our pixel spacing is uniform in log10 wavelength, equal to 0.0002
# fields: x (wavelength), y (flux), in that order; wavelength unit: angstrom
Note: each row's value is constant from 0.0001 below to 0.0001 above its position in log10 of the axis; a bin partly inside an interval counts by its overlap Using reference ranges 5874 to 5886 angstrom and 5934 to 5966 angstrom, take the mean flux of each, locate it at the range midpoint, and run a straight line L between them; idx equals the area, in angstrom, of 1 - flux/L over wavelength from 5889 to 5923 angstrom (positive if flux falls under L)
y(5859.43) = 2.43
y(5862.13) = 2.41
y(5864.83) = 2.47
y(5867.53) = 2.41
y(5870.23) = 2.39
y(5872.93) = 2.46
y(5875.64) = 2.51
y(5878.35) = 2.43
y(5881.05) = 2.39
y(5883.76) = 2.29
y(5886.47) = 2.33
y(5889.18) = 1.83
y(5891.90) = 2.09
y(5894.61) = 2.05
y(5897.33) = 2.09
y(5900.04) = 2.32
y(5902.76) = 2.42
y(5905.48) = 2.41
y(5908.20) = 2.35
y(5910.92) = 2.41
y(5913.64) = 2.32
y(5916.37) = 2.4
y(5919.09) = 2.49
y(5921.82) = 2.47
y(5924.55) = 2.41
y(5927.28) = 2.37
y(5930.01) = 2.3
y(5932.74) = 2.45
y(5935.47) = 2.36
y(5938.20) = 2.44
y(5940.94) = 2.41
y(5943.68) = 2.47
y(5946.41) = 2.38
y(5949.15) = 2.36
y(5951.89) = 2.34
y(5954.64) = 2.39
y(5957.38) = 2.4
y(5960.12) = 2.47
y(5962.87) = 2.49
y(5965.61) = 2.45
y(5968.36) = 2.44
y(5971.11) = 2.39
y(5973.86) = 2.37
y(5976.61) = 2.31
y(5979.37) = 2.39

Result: 1.5 angstrom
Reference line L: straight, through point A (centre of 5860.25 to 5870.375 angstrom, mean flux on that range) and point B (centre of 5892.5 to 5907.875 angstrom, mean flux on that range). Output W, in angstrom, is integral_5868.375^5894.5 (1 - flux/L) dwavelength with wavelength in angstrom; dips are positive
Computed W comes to 0.6 angstrom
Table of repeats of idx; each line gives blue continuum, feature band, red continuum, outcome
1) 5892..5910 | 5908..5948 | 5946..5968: -1.2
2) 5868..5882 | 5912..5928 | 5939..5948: 0.1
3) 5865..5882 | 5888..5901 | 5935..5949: 1.9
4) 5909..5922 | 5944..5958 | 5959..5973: 0.3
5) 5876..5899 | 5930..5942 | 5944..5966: -0.2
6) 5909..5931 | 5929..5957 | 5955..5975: 0.3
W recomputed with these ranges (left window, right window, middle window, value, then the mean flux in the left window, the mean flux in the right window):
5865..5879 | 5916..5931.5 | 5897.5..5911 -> 0.4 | 2.44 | 2.41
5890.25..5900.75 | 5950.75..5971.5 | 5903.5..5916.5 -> -1.1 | 2.12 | 2.42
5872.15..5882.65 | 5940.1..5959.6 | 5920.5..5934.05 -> 0.1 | 2.44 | 2.4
